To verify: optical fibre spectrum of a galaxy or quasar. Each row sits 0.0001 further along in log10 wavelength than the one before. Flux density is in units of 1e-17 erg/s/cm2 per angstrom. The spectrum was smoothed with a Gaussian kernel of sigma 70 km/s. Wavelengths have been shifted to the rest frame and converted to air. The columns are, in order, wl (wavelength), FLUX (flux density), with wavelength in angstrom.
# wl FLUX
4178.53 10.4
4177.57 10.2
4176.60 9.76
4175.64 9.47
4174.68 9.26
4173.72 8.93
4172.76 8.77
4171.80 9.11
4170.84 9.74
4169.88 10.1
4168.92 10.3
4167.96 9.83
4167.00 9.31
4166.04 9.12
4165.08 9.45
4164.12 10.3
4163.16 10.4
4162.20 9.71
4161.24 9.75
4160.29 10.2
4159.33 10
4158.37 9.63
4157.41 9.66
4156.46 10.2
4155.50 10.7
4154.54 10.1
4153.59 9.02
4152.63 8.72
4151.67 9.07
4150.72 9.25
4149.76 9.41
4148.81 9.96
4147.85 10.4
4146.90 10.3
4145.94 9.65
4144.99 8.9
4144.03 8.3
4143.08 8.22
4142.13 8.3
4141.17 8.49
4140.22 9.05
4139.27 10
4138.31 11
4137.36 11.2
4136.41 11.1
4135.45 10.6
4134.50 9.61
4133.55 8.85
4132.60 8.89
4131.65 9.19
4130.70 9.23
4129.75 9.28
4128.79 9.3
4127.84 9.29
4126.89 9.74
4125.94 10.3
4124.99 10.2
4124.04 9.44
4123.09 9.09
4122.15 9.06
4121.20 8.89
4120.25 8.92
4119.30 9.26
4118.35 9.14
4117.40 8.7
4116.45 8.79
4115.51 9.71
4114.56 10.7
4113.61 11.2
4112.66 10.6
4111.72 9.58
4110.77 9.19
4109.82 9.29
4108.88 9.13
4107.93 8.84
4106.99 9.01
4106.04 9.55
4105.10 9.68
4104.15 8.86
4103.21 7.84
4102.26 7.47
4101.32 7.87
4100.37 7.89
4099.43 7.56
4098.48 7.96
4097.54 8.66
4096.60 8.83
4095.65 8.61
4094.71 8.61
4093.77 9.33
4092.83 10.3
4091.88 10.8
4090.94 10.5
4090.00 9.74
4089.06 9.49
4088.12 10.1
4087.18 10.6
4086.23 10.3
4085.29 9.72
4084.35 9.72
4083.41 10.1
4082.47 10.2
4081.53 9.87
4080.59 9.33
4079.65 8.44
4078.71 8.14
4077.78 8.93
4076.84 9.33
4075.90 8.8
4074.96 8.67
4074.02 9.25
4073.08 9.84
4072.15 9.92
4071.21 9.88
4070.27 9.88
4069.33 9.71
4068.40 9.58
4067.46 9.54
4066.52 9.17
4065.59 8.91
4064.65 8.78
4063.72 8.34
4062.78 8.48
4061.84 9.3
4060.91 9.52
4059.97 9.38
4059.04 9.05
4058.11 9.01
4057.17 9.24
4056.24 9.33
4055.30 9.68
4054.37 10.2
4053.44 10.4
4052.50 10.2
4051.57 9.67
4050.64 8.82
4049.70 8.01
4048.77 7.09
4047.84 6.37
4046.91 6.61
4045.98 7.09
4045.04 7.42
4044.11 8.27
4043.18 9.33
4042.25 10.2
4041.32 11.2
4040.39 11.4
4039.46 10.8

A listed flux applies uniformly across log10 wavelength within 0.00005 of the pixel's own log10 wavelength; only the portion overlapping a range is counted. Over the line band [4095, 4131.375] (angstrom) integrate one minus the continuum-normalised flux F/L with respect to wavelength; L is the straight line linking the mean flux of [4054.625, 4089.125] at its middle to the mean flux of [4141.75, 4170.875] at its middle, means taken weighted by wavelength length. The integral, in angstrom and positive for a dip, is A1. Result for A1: 1.5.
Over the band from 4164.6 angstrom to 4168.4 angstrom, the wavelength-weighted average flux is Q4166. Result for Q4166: 9.42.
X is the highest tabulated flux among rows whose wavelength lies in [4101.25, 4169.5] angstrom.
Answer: 11.2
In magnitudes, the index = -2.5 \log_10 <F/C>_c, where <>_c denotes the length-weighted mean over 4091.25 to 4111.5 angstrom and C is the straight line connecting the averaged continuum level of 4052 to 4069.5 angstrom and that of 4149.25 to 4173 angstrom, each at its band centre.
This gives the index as 0.08 mag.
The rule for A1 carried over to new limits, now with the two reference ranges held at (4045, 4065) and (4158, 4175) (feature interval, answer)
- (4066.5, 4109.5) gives -1.1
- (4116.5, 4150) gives -0.2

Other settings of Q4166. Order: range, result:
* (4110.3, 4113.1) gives 9.79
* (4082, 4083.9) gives 10.1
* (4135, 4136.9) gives 10.8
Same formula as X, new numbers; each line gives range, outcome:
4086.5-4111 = 10.8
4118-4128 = 10.3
